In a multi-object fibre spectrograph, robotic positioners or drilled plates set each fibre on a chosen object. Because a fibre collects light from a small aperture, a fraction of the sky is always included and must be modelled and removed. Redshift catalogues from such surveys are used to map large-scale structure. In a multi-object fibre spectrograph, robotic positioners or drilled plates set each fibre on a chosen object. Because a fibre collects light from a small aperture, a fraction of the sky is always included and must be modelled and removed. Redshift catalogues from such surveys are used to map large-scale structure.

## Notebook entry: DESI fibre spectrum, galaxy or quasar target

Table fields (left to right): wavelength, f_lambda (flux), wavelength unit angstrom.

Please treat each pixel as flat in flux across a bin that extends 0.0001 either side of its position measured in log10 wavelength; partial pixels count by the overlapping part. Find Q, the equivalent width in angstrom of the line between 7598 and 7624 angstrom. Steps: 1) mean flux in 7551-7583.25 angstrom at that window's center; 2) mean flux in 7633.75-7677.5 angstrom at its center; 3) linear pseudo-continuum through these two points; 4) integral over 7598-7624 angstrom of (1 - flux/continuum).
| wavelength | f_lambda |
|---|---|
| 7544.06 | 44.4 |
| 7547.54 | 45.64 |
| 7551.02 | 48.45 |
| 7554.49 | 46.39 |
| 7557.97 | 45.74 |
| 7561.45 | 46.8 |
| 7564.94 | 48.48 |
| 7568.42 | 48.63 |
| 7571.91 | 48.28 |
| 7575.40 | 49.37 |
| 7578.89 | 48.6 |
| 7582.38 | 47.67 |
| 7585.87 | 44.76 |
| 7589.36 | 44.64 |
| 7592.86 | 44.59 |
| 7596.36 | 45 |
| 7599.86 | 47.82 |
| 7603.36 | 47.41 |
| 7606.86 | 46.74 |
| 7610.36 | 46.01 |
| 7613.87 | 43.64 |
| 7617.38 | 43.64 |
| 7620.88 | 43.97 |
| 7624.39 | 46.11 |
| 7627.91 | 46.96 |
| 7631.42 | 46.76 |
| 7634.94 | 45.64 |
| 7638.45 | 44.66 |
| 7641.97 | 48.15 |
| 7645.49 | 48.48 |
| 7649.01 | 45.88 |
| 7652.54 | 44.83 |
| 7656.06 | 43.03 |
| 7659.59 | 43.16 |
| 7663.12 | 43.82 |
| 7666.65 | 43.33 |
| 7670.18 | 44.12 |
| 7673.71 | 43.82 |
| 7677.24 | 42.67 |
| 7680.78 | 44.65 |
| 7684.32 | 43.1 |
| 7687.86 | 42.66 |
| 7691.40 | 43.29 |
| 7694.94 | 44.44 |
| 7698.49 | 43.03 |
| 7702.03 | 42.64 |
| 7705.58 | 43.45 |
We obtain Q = 0.4 angstrom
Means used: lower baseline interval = 47.8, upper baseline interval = 44.8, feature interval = 45.6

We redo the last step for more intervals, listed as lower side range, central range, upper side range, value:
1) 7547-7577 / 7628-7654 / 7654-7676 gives -1.1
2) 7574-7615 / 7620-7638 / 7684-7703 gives -0.2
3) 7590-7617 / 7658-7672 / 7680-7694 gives 0.1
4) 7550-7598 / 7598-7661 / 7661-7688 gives -0.9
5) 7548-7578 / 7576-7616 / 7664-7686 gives 0.3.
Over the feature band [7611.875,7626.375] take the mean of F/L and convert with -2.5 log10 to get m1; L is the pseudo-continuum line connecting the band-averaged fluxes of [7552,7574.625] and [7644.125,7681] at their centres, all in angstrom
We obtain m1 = 0.03 mag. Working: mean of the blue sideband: 47.5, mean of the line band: 44.4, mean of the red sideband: 44.3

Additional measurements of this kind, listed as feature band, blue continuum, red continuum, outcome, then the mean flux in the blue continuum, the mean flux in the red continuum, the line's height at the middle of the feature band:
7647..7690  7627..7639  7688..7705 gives 0.019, 46.1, 43.3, 44.5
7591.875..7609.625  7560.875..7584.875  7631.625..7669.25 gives 0.017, 48.2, 45.1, 47.1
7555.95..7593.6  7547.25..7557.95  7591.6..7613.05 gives -0.013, 46.8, 46.2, 46.5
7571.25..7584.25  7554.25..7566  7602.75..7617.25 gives -0.048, 46.8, 45.6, 46.4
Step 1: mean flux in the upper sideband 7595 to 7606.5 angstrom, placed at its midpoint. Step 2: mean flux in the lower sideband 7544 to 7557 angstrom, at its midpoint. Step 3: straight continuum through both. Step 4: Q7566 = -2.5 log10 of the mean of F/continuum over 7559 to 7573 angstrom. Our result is -0.03 mag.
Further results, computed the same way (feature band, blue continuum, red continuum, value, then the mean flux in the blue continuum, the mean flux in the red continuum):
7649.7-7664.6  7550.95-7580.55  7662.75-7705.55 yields 0.015 mag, 47.8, 43.5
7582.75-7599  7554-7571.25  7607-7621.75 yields 0.016 mag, 47.3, 44.6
